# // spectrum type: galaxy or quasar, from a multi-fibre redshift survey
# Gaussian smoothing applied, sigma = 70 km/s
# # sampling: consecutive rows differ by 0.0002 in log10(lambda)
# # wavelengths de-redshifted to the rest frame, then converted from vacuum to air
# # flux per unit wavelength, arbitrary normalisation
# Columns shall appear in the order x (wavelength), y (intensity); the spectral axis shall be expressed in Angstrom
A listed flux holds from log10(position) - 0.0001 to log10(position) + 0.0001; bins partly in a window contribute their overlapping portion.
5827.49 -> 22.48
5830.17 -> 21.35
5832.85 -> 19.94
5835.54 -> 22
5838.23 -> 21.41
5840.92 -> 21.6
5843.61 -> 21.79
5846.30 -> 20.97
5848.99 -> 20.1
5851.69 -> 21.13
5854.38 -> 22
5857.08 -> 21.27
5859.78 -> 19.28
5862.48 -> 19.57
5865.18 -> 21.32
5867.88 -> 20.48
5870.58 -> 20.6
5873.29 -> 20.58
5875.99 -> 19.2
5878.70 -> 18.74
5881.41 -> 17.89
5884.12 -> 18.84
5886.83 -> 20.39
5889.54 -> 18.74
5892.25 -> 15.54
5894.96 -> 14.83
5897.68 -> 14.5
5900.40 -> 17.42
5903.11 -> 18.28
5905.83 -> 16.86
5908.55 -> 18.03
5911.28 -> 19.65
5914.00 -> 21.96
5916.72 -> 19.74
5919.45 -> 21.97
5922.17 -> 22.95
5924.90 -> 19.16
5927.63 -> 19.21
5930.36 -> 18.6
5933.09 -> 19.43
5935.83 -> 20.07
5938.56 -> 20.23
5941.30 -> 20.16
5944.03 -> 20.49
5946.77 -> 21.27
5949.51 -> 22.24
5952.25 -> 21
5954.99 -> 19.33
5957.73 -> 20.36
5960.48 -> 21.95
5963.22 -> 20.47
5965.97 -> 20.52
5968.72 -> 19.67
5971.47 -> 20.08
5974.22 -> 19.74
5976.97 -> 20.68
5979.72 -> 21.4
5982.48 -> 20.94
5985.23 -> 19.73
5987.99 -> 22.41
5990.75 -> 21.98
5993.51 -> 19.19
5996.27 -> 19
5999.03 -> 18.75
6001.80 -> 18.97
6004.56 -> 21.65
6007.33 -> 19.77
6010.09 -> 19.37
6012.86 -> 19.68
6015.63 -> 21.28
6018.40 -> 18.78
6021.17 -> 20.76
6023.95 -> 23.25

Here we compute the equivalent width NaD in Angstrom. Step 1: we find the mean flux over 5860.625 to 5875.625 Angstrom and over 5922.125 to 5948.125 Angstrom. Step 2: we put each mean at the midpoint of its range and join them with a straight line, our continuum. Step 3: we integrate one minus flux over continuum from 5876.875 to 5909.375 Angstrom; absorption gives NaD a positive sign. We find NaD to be 4.38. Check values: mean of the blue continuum 20.4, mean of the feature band 17.5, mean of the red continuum 20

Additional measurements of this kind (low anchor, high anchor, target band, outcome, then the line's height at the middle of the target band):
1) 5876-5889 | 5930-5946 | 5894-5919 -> 1.67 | 19.4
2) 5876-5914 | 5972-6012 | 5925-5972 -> -2.67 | 19.2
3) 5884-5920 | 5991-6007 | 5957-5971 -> -1.02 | 19.2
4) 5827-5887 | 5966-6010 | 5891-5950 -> 3.52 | 20.4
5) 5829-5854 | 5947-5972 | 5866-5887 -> 1.44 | 21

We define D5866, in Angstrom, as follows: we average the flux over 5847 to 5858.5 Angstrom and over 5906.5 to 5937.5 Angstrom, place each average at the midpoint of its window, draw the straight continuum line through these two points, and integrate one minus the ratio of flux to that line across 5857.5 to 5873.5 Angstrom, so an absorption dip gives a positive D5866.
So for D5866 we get 0.42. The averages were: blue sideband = 21.1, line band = 20.3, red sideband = 20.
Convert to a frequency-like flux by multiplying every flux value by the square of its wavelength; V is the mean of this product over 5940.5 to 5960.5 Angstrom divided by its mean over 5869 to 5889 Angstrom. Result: 1.10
